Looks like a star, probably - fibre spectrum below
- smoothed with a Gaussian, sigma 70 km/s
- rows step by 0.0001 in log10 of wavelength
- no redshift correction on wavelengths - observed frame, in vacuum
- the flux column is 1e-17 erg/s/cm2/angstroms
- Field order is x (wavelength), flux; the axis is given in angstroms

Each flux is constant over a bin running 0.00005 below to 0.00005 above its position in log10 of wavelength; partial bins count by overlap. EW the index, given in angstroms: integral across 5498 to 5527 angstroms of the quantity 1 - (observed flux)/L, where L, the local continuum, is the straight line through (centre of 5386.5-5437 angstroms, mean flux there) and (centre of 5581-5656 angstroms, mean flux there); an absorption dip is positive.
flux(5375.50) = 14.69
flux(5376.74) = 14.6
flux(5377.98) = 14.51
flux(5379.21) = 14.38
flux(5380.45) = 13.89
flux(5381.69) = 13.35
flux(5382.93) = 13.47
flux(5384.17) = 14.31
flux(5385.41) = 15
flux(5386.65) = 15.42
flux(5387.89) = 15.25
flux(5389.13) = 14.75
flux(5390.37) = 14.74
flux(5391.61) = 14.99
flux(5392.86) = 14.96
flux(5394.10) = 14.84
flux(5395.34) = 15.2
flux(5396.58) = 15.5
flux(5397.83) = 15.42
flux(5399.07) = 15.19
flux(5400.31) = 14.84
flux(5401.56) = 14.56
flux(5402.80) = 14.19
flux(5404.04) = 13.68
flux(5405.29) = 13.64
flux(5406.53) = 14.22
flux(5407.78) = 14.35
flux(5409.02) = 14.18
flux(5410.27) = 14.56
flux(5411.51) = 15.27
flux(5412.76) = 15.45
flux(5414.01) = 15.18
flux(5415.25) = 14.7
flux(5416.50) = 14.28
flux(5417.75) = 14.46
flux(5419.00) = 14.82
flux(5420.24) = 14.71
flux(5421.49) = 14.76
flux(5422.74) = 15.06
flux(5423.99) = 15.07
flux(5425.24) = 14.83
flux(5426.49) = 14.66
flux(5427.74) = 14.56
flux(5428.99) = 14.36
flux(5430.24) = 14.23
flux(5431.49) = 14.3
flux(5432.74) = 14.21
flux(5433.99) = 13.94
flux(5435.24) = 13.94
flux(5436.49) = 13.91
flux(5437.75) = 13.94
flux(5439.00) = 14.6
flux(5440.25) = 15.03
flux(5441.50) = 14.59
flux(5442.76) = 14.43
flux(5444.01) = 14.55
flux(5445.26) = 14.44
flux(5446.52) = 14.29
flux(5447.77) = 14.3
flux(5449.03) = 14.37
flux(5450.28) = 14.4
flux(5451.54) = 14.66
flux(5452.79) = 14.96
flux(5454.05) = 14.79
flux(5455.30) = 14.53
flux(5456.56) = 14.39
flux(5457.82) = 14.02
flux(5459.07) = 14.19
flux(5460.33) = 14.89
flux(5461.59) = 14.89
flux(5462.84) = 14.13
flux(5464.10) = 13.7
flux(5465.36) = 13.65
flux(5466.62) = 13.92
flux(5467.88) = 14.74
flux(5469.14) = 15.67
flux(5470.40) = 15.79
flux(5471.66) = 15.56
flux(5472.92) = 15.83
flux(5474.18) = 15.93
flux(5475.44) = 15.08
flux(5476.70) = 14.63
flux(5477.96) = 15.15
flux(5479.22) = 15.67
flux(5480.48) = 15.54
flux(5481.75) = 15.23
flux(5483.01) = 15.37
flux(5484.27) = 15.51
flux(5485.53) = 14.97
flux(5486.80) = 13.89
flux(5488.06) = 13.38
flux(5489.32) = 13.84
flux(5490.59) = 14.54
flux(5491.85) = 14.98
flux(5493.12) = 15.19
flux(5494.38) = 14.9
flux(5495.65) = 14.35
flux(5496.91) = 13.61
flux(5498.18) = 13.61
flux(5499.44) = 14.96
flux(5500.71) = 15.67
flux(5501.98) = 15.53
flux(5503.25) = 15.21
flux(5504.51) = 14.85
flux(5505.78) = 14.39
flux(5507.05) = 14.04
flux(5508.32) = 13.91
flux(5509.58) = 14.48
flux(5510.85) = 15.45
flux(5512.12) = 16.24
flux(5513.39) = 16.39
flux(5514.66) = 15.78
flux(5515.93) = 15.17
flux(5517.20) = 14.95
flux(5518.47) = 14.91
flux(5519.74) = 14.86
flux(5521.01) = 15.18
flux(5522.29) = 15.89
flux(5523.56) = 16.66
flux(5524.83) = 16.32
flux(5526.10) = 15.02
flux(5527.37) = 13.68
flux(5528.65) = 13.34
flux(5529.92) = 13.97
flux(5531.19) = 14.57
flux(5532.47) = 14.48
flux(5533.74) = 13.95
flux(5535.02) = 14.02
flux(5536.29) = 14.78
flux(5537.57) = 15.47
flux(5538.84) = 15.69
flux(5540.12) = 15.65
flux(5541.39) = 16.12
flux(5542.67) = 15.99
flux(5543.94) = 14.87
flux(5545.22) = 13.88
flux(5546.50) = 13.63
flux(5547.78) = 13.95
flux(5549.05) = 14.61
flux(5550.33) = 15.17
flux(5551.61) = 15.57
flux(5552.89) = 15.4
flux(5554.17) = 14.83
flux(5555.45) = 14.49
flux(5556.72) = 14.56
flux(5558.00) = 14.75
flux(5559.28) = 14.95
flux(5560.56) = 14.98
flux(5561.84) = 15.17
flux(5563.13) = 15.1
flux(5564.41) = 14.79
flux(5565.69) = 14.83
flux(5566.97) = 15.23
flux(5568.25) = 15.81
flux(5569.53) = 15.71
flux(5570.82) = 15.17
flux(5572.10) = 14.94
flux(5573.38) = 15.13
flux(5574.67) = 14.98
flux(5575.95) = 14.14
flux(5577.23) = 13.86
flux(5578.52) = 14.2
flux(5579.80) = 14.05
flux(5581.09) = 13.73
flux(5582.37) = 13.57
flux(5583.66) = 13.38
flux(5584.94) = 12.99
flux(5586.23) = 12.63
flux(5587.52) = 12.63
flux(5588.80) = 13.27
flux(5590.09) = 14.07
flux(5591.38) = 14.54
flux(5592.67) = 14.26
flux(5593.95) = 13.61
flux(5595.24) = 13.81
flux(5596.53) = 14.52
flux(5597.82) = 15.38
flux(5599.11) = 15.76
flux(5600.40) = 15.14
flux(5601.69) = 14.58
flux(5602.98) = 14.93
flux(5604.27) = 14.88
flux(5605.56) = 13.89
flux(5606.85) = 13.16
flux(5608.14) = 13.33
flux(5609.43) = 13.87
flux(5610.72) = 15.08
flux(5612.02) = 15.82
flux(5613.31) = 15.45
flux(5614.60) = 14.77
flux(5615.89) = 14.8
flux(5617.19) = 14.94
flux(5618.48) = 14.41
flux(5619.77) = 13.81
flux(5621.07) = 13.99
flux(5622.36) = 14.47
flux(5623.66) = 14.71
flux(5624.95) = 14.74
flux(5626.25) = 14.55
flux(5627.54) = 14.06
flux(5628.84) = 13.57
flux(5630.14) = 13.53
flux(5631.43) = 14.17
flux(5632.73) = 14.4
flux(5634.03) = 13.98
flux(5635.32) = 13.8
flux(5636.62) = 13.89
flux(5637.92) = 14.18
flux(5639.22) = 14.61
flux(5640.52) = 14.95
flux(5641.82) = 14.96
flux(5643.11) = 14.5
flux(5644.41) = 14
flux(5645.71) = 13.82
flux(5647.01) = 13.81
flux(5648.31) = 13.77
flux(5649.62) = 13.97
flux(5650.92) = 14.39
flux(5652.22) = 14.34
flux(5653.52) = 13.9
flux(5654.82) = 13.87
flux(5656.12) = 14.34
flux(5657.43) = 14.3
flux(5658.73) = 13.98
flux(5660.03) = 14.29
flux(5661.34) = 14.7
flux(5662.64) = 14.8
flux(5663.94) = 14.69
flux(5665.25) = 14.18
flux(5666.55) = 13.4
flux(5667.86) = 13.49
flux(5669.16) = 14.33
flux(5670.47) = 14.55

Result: -1.5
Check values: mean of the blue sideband 14.7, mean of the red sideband 14.2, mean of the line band 15.2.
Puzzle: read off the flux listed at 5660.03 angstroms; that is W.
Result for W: 14.29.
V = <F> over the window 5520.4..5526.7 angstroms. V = 15.8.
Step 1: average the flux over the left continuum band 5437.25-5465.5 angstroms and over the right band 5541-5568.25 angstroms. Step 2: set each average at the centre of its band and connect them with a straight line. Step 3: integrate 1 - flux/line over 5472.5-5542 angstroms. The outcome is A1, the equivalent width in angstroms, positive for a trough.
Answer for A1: -1.2 angstroms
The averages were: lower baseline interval 14.4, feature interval 15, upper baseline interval 14.9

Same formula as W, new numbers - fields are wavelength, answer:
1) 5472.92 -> 15.83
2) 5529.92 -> 13.97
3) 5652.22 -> 14.34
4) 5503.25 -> 15.21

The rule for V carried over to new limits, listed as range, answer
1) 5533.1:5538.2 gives 14.5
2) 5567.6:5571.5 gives 15.6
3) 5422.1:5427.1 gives 14.9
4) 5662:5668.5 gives 14.1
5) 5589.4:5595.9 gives 14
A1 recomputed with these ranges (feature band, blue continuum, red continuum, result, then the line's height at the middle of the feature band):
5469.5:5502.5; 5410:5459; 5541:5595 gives -0.96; 14.5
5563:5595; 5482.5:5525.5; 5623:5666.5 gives 0.72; 14.6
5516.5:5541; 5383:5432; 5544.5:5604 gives -0.63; 14.6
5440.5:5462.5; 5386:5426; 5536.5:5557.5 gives 0.49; 14.8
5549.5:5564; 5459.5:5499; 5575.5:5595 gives -1.07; 14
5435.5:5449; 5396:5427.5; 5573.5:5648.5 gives 0.21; 14.6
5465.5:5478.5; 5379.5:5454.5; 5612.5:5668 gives -0.60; 14.5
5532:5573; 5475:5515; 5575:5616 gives -1.34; 14.5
